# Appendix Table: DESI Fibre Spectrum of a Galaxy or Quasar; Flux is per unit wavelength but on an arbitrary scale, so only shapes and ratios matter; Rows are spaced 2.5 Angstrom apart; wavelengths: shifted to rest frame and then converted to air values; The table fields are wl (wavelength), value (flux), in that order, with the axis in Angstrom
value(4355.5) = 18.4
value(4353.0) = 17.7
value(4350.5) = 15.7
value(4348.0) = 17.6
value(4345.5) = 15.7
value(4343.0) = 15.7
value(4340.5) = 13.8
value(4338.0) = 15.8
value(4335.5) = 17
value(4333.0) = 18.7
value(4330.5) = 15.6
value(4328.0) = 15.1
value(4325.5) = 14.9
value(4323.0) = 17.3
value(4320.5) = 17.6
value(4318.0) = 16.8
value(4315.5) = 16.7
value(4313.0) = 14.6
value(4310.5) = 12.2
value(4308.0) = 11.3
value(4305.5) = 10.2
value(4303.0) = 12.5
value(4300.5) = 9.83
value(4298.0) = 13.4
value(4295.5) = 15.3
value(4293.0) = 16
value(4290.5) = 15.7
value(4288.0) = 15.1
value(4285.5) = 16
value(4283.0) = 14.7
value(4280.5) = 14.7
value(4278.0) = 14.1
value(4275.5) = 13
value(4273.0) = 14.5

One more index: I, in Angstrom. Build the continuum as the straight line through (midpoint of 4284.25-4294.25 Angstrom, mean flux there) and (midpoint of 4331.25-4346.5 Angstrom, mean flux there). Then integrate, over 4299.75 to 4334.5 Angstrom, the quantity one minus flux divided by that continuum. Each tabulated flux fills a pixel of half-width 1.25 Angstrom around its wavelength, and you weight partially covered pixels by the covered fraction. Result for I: 2.9 Angstrom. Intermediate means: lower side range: 15.7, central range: 14.6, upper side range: 16.1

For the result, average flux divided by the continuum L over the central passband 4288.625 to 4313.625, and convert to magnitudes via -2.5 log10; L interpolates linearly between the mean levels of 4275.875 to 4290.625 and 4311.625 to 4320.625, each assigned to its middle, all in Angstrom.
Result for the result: 0.19 mag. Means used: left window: 14.9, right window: 16.2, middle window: 13.1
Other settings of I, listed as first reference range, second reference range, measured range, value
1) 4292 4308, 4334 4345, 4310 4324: -2.0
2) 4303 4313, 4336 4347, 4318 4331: -2.5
